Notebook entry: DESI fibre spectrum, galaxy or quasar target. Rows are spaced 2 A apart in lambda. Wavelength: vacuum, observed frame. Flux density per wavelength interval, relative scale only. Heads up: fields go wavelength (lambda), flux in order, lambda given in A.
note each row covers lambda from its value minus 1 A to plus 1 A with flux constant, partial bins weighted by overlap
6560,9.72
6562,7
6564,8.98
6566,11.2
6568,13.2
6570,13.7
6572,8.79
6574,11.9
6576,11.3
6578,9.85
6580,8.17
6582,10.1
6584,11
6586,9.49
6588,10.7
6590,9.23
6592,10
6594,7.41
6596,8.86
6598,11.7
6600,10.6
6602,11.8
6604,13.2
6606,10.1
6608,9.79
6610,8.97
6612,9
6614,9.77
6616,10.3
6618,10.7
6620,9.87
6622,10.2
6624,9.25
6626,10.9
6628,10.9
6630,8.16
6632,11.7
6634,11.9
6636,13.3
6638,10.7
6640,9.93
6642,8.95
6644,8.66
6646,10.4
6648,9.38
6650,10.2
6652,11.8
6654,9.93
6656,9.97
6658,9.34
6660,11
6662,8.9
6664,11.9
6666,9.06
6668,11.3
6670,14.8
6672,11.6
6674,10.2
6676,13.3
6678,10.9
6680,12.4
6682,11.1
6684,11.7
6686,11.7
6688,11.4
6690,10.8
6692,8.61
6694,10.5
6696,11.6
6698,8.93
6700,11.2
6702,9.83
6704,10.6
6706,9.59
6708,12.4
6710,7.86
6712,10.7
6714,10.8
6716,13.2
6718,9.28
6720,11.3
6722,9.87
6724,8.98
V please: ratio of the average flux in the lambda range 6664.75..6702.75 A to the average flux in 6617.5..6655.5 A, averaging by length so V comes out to 1.07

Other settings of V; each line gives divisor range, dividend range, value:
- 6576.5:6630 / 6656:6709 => 1.09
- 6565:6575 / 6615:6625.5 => 0.86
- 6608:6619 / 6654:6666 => 1.04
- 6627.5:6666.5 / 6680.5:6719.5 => 1.03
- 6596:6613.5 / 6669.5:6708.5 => 1.05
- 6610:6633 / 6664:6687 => 1.16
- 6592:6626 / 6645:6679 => 1.07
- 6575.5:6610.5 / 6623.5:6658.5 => 1.02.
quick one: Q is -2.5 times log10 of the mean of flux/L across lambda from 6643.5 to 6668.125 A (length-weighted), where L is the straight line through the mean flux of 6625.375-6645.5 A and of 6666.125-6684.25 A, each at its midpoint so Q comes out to 0.105 mag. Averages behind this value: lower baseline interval 10.5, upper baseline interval 11.8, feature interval 10.1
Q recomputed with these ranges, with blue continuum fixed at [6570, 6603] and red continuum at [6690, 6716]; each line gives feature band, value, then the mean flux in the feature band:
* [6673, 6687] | -0.13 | 11.6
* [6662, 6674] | -0.11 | 11.4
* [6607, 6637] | -0.01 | 10.3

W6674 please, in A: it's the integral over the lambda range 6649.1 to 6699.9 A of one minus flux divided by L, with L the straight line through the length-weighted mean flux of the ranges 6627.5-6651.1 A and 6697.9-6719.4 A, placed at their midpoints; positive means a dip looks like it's -2.50 A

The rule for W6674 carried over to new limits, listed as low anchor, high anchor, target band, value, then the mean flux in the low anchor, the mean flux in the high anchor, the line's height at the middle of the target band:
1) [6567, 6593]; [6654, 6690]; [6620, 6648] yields 1.52 A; 10.6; 11.2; 10.9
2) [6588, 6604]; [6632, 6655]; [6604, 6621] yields 0.49 A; 10.2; 10.5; 10.3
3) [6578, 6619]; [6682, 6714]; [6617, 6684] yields -2.63 A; 10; 10.5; 10.3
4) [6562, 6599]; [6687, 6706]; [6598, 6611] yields -0.72 A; 10.2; 10.3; 10.2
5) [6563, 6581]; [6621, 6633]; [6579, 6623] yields 1.77 A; 10.8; 10.2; 10.5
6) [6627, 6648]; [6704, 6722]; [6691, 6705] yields 0.50 A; 10.4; 10.6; 10.6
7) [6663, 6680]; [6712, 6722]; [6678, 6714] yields 2.07 A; 11.7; 11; 11.3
